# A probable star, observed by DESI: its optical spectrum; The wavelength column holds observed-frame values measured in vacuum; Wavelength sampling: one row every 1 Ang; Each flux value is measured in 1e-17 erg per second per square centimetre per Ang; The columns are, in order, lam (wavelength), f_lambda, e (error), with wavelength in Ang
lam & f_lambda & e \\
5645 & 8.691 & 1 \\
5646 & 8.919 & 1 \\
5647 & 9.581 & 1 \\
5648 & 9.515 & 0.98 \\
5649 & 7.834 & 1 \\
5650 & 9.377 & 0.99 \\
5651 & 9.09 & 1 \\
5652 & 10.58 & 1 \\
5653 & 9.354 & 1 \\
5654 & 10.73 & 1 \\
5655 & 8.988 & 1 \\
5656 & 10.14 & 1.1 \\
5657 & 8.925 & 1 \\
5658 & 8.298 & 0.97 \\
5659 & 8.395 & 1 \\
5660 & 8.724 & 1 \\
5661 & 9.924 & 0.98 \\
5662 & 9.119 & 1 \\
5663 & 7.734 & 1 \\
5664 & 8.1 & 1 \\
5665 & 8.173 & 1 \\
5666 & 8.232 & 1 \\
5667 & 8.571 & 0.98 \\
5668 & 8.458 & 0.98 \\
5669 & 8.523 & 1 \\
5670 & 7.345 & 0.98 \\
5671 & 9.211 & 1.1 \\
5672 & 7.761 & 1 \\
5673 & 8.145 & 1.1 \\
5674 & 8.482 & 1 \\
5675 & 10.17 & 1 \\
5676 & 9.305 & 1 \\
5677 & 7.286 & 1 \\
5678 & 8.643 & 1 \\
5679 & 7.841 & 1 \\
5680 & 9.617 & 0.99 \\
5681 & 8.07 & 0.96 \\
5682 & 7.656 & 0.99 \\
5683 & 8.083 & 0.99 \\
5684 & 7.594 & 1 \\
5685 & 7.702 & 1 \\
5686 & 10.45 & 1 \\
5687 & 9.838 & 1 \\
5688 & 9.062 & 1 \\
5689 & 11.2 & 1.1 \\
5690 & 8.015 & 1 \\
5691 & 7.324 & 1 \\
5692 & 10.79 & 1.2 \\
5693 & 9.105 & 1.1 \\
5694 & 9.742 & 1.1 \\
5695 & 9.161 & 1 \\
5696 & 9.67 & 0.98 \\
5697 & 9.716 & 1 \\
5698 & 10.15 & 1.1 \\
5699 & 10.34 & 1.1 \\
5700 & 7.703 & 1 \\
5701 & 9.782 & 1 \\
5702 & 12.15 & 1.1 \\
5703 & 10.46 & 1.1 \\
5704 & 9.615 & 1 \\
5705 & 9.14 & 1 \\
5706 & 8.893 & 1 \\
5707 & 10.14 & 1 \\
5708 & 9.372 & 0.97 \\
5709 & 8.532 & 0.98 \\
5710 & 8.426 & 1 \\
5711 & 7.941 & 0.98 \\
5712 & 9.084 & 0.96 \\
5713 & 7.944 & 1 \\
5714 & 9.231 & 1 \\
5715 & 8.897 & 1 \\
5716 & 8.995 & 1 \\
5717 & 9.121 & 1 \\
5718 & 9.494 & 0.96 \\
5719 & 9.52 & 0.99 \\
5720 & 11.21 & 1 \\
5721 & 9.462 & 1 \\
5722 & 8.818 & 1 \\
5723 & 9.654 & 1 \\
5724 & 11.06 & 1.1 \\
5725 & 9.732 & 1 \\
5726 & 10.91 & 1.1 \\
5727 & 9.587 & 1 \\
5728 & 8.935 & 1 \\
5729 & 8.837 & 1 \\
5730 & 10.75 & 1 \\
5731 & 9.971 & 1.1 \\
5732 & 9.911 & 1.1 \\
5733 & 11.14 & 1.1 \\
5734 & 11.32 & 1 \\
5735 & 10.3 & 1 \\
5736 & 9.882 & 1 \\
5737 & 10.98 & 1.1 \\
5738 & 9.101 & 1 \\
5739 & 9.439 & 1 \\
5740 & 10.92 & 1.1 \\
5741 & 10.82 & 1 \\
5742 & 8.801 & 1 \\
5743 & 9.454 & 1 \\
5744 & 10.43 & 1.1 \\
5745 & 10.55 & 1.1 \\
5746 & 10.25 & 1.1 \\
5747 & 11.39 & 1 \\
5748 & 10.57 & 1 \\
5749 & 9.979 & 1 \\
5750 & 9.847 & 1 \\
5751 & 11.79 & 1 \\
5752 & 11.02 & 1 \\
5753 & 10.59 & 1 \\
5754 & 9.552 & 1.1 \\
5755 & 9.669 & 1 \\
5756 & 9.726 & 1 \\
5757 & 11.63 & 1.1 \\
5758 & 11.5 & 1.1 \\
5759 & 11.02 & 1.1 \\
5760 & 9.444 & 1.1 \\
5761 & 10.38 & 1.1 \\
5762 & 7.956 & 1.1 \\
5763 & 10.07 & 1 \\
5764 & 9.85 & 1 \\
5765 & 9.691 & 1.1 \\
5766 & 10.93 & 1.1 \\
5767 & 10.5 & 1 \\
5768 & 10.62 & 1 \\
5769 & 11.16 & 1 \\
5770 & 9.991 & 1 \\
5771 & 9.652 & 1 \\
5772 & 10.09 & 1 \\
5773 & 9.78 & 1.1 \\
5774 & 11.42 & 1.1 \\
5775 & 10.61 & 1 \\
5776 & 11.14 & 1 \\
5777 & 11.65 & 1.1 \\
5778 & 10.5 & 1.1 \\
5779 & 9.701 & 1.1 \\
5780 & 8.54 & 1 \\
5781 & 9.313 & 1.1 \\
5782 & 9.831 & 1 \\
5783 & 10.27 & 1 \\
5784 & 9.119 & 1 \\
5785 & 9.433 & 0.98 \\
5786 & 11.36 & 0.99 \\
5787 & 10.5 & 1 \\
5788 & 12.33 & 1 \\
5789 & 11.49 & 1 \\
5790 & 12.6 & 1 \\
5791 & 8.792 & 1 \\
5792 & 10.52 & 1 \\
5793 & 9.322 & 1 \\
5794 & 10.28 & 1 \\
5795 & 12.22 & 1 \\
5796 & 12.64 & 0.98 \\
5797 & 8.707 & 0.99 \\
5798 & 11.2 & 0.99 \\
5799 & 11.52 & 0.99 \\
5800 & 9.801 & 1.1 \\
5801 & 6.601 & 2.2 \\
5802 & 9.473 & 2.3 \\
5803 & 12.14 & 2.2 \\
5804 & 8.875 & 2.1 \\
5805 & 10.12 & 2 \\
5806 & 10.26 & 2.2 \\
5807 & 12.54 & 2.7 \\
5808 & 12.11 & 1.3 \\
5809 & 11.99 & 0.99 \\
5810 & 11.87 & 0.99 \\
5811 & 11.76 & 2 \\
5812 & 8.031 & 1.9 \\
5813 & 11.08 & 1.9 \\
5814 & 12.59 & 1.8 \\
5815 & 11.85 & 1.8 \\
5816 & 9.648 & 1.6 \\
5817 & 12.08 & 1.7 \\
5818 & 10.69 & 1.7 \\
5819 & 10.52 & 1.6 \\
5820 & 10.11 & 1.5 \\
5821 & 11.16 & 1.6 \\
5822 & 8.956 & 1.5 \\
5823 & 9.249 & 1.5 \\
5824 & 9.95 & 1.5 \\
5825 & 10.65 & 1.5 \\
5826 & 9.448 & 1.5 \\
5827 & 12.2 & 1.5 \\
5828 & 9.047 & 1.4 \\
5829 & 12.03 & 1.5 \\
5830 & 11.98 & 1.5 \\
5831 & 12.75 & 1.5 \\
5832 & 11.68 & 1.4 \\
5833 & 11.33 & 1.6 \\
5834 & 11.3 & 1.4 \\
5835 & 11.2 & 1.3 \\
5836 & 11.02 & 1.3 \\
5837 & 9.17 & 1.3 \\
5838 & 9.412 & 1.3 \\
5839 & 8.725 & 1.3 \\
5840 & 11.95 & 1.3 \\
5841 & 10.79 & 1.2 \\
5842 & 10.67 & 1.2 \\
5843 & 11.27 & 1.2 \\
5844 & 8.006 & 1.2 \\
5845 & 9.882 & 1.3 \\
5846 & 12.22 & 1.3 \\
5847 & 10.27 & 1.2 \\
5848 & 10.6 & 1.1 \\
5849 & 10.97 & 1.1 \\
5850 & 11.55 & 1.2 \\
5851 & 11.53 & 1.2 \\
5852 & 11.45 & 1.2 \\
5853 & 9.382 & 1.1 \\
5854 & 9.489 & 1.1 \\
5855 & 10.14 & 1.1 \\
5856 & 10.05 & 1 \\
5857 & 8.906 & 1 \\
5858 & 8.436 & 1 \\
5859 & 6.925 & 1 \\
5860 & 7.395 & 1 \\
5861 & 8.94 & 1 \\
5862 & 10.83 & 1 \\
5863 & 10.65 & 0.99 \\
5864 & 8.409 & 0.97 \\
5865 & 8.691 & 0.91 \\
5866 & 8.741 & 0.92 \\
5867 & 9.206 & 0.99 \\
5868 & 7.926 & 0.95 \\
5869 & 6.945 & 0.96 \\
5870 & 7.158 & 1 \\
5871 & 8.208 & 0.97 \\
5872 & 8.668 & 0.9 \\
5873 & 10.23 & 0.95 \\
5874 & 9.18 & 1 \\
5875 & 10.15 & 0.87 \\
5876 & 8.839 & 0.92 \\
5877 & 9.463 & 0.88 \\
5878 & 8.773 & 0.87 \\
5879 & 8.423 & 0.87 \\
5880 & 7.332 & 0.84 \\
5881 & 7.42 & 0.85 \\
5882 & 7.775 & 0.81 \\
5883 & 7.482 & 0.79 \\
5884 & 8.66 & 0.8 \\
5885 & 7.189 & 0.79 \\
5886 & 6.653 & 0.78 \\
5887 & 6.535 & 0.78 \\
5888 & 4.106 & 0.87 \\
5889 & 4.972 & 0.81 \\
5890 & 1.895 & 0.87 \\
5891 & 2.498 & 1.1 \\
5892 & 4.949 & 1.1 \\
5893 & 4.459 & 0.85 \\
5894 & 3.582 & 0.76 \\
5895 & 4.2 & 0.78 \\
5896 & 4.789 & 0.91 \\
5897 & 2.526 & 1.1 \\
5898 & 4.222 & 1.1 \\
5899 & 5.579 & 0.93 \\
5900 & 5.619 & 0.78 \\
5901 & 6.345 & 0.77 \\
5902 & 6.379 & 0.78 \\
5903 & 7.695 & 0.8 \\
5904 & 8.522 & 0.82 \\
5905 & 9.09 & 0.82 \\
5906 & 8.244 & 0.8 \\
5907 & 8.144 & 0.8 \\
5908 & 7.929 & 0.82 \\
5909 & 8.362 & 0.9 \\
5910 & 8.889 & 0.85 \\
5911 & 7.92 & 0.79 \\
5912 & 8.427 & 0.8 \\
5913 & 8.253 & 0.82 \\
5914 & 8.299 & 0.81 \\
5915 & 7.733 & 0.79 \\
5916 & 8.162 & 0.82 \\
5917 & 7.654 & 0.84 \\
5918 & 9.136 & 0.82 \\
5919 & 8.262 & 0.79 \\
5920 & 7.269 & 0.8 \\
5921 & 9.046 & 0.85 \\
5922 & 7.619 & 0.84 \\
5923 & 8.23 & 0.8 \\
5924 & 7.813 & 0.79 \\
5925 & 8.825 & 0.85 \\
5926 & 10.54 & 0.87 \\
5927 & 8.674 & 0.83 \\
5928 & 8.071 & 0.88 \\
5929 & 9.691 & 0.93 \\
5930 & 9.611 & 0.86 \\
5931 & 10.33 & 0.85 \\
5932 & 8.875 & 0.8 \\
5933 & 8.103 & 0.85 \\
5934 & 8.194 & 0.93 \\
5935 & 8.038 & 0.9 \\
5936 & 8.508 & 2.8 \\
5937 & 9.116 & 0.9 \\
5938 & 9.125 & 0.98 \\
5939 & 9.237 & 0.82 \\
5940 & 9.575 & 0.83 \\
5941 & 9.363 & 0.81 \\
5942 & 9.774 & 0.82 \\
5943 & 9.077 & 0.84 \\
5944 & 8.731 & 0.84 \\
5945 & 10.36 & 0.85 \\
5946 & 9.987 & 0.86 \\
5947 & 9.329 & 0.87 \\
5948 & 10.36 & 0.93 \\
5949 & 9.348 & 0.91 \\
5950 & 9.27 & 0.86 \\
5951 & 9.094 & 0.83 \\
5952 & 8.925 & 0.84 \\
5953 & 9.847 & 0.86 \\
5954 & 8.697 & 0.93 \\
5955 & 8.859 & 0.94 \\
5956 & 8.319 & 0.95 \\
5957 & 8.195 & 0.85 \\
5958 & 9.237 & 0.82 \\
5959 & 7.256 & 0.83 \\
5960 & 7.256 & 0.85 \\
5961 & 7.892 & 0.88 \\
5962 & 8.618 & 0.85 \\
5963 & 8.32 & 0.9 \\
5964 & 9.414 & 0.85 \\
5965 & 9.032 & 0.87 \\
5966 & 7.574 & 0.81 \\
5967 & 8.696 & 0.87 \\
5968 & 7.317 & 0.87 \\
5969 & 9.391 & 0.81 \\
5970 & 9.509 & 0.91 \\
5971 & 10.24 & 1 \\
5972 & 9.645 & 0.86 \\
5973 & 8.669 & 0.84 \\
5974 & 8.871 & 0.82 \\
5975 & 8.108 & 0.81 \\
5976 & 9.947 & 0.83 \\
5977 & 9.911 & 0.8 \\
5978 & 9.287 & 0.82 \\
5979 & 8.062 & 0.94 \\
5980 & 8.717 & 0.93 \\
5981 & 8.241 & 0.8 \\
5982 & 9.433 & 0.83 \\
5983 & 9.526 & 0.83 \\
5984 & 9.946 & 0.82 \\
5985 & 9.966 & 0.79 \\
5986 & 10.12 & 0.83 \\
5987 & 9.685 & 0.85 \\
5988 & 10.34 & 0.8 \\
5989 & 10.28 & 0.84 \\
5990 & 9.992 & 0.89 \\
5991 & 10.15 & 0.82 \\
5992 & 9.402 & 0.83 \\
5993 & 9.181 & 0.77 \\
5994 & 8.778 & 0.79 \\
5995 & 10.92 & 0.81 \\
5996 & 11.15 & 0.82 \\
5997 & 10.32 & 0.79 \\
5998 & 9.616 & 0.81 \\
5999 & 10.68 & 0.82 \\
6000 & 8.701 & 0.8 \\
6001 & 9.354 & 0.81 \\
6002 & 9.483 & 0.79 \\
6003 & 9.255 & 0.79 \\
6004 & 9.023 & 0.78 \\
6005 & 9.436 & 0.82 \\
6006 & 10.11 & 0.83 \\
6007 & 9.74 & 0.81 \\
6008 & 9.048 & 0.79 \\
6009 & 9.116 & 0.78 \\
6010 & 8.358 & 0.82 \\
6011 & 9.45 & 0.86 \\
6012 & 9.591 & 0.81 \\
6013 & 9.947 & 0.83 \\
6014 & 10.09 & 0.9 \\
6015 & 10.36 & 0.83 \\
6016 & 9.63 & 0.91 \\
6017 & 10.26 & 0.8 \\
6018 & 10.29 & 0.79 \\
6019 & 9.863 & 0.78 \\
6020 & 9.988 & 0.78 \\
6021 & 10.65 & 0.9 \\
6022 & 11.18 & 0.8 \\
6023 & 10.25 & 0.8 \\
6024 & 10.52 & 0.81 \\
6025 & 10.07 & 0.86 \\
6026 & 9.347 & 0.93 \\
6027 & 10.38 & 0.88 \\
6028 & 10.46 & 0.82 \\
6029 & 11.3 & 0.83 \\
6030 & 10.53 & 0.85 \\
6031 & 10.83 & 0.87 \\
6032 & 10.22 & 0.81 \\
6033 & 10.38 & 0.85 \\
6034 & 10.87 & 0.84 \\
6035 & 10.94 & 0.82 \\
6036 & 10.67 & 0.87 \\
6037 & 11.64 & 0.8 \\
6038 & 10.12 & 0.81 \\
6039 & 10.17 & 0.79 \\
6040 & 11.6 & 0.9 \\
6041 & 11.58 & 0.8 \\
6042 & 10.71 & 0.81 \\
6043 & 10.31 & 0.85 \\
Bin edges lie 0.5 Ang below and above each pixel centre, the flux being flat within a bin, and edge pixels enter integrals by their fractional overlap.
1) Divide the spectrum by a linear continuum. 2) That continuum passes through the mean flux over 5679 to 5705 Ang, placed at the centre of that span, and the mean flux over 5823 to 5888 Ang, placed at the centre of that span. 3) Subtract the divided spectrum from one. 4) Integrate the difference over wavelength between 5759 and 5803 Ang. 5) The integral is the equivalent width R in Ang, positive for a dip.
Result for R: -4.07 Ang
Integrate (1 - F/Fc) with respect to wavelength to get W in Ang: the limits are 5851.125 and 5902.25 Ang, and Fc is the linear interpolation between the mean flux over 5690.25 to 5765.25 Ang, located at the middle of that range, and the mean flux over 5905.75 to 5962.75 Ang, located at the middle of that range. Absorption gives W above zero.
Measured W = 9.23 Ang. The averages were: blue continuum 9.84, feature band 7.42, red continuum 8.73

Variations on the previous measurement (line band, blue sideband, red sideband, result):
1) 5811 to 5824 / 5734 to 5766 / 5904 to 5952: -1.1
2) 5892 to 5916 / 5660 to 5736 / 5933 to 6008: 6.5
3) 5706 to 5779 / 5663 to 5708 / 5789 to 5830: -2.1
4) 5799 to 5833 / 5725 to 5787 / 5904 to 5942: -3.8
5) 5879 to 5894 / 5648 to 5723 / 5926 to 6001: 5.4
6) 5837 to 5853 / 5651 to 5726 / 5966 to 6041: -1.8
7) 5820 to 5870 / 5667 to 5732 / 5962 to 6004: -4.1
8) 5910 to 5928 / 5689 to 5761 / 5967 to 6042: 2.8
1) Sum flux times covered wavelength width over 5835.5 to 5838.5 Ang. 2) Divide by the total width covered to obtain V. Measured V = 9.87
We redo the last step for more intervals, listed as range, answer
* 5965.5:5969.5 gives 8.24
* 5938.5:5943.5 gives 9.41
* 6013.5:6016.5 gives 10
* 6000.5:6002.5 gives 9.42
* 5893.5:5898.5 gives 3.86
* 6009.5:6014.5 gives 9.49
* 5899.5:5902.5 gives 6.11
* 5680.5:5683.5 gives 7.94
